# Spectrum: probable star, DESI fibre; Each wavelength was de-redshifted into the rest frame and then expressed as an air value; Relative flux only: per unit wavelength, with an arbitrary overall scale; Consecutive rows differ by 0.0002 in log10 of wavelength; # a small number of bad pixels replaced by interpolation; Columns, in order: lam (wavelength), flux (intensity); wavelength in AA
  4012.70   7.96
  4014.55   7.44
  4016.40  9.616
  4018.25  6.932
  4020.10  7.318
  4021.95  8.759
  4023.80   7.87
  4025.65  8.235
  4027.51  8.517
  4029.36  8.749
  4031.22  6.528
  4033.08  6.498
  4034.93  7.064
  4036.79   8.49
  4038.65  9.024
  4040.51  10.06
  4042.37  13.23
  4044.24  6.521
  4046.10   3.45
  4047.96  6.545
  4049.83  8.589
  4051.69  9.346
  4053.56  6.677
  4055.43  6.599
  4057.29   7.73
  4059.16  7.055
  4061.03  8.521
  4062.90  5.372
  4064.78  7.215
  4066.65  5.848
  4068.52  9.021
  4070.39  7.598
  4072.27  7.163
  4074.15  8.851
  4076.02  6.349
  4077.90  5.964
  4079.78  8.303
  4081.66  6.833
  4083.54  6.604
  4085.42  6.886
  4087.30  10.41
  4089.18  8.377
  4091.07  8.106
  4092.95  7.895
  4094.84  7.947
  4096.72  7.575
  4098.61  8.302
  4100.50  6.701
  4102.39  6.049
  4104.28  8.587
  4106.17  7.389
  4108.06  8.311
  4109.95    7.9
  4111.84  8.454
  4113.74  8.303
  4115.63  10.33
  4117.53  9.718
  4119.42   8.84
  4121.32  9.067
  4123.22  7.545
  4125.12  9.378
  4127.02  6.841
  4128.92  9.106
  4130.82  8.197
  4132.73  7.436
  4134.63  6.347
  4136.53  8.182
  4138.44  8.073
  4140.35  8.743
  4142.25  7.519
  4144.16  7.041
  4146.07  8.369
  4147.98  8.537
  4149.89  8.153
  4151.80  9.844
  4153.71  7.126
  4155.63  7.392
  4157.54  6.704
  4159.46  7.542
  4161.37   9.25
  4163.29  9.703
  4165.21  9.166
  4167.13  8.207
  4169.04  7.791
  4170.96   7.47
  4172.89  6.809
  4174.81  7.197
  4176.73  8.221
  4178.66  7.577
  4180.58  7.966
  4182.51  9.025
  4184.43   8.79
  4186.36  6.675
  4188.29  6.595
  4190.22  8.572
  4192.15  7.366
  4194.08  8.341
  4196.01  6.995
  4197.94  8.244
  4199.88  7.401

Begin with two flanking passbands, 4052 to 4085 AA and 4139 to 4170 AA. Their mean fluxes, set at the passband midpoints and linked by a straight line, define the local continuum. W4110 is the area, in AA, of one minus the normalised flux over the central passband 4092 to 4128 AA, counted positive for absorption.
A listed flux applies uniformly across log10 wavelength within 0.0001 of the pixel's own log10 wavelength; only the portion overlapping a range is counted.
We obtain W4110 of -2.3 AA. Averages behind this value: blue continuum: 7.2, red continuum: 8.19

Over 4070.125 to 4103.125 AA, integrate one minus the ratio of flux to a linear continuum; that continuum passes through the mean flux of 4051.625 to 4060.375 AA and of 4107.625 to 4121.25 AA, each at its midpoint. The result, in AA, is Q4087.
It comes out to 2.3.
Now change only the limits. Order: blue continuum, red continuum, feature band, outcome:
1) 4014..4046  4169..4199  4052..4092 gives 3.0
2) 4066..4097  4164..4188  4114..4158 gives -2.4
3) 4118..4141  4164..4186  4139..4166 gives -0.4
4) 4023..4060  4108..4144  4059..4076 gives 1.3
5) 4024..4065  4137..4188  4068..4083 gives 0.7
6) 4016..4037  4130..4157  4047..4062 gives 0.4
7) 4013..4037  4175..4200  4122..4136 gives -0.1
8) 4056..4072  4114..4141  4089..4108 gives 0.5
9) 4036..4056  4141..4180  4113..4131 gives -1.7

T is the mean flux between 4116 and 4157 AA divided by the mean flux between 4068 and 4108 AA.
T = 1.1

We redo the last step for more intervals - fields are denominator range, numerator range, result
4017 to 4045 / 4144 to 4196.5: 0.96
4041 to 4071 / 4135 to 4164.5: 1.08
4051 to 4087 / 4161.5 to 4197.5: 1.09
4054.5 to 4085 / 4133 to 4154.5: 1.11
